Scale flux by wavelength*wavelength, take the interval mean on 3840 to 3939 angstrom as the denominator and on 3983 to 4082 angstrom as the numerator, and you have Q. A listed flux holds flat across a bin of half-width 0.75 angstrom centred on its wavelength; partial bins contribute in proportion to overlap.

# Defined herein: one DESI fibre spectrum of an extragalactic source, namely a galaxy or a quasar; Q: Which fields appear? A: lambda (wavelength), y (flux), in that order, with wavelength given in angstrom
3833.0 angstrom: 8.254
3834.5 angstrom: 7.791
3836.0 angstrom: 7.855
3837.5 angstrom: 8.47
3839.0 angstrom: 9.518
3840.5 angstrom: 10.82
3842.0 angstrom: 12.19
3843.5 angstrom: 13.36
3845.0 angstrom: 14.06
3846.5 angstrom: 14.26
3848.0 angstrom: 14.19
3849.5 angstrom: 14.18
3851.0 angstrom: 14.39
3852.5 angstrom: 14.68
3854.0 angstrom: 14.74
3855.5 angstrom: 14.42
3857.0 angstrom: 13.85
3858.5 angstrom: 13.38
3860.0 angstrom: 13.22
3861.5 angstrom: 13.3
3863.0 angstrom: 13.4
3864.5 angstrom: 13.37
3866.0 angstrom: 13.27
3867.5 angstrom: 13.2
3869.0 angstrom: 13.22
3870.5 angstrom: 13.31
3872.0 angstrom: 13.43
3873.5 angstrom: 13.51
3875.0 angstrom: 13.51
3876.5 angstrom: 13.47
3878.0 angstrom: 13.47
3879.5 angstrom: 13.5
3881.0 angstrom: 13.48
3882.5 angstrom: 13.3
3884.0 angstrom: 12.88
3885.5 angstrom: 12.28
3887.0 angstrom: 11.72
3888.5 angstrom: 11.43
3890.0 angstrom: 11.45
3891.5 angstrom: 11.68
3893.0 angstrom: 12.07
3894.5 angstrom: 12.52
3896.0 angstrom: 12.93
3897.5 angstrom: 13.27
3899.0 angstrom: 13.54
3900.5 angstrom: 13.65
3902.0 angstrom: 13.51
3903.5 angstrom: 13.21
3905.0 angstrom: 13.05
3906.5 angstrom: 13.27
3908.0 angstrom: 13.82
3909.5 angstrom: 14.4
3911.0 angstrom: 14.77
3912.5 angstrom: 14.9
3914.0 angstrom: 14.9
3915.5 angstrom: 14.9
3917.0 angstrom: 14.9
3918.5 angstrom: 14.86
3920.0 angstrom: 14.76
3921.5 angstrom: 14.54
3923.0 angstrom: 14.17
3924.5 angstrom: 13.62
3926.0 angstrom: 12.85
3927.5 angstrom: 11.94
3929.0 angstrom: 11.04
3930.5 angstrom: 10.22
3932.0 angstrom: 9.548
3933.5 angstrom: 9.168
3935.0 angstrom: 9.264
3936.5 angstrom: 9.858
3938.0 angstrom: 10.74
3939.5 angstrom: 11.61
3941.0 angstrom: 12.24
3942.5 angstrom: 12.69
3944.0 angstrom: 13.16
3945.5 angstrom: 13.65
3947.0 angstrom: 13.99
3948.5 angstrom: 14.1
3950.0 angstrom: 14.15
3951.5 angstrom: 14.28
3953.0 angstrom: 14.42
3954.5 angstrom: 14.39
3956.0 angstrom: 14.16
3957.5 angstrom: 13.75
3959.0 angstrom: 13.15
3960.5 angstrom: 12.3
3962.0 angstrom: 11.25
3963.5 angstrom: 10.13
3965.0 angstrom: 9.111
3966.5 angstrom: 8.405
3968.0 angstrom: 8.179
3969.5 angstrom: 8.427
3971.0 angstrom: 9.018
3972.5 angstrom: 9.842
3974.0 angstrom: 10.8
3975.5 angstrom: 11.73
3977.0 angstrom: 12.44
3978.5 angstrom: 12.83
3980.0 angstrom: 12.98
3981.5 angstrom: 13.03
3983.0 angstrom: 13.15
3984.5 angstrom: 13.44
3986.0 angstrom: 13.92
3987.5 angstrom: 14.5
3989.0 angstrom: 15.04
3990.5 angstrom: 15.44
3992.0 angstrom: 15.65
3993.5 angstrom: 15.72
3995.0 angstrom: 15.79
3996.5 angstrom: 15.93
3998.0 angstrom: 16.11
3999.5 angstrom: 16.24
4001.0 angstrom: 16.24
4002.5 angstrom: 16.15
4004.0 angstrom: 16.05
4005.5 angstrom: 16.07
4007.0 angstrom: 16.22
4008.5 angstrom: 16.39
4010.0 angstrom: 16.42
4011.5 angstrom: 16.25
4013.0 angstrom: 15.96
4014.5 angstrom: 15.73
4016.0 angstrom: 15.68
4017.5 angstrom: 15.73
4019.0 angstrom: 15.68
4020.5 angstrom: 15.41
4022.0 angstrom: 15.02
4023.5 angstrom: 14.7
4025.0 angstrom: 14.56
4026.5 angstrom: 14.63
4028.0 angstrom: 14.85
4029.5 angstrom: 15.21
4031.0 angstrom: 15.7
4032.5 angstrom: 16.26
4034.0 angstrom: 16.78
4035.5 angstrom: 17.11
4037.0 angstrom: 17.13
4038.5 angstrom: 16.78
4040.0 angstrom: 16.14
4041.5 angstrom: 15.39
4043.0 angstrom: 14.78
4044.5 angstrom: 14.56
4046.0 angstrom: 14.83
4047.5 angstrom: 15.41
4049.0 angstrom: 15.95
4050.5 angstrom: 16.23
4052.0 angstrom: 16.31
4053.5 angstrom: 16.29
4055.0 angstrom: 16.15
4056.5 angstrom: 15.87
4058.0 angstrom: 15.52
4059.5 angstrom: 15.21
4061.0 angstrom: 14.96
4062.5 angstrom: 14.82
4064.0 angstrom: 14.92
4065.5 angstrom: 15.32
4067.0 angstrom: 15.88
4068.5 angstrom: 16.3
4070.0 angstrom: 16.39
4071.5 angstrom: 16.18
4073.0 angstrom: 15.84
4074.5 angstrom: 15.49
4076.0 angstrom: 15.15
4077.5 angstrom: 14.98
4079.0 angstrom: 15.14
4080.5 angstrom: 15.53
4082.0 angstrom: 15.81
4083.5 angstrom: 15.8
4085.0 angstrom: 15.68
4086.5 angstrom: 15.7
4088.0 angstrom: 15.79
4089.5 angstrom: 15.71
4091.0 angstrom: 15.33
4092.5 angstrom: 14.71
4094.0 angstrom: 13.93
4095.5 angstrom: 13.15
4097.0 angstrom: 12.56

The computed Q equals 1.28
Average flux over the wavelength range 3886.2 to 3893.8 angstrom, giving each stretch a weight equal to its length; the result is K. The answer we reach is 11.7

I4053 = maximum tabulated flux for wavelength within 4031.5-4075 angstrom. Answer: 17.13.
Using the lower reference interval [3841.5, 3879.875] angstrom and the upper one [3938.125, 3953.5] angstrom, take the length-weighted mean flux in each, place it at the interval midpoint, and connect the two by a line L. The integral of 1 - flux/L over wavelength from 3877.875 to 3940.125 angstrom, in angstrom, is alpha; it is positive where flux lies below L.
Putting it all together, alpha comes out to 3.14 angstrom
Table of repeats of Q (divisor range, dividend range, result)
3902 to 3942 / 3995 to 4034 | 1.29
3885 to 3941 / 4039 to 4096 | 1.32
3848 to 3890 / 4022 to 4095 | 1.28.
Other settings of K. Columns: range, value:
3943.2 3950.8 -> 13.8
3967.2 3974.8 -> 9.26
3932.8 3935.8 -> 9.23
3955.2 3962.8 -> 12.9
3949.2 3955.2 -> 14.3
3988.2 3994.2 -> 15.5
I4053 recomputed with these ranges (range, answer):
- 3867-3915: 14.9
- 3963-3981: 12.98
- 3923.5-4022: 16.42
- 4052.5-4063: 16.29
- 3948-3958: 14.42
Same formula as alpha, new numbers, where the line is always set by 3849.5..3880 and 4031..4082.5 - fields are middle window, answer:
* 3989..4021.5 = -1.6 angstrom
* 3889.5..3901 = 1.1 angstrom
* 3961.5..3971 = 3.6 angstrom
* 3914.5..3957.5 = 4.7 angstrom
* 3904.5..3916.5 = -0.1 angstrom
